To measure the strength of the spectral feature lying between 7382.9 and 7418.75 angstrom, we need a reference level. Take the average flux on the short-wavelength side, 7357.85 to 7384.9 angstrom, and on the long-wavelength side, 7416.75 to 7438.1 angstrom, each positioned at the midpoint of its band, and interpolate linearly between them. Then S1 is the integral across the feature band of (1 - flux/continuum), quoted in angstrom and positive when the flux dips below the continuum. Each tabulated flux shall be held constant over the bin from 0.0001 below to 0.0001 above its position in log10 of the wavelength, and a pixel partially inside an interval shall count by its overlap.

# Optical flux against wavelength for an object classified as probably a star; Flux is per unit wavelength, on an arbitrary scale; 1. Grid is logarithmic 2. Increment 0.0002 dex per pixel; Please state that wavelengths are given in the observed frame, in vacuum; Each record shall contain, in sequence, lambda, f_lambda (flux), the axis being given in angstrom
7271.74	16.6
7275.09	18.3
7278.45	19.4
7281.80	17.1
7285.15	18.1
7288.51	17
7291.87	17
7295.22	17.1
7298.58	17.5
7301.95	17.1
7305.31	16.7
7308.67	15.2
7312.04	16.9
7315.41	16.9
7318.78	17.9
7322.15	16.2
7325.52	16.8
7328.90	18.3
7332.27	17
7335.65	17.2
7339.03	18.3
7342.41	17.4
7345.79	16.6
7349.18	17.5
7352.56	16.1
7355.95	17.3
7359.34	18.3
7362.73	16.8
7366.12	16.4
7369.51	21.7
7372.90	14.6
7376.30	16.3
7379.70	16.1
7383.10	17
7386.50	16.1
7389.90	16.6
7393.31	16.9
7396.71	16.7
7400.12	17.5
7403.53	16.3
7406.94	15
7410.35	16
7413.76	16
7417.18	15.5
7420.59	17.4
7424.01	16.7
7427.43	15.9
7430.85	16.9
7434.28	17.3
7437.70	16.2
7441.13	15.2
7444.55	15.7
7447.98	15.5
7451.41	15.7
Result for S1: 1.2 angstrom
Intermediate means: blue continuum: 17.1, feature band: 16.3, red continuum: 16.6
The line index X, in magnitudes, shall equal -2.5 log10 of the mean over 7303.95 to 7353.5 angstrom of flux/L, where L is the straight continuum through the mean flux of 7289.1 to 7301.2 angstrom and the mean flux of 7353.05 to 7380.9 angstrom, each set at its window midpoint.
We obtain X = 0.01 mag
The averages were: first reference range 17.2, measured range 17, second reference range 17.2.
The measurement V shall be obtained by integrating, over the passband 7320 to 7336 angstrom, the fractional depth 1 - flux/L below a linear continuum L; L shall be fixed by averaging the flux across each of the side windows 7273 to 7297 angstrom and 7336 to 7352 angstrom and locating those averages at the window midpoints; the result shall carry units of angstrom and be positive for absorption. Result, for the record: 0.29 angstrom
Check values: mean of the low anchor 17.7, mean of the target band 17.1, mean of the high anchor 17.3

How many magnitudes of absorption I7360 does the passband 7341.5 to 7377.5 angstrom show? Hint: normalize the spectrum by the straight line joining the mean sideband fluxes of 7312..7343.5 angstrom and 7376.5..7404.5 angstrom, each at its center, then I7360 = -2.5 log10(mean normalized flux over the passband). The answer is -0.01 mag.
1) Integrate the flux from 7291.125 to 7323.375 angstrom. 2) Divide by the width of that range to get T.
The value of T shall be 16.9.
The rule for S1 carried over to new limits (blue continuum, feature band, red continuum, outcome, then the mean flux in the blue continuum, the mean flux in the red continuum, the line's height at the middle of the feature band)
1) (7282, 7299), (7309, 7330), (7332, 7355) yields 0.3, 17.3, 17.2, 17.2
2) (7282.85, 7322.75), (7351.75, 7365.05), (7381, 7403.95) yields -0.3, 17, 16.7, 16.8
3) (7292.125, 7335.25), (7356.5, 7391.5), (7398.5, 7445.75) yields -0.9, 17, 16.3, 16.6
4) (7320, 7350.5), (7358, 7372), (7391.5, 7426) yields -1.0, 17.3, 16.4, 16.9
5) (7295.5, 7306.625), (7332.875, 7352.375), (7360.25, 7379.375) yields -0.2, 17.1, 17.1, 17.1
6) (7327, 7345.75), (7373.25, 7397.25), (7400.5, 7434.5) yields 0.5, 17.5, 16.3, 16.8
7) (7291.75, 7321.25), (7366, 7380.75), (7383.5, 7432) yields -0.5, 16.9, 16.4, 16.6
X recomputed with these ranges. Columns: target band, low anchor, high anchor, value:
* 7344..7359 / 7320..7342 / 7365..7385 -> 0.01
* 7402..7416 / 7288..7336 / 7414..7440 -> 0.05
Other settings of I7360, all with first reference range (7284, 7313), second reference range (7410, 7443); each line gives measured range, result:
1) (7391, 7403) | -0.03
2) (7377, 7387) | 0.01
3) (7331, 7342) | -0.05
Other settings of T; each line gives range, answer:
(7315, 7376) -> 17.3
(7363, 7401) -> 16.9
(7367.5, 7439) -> 16.6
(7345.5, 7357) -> 16.9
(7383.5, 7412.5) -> 16.4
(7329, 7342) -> 17.6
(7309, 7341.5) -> 17.2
